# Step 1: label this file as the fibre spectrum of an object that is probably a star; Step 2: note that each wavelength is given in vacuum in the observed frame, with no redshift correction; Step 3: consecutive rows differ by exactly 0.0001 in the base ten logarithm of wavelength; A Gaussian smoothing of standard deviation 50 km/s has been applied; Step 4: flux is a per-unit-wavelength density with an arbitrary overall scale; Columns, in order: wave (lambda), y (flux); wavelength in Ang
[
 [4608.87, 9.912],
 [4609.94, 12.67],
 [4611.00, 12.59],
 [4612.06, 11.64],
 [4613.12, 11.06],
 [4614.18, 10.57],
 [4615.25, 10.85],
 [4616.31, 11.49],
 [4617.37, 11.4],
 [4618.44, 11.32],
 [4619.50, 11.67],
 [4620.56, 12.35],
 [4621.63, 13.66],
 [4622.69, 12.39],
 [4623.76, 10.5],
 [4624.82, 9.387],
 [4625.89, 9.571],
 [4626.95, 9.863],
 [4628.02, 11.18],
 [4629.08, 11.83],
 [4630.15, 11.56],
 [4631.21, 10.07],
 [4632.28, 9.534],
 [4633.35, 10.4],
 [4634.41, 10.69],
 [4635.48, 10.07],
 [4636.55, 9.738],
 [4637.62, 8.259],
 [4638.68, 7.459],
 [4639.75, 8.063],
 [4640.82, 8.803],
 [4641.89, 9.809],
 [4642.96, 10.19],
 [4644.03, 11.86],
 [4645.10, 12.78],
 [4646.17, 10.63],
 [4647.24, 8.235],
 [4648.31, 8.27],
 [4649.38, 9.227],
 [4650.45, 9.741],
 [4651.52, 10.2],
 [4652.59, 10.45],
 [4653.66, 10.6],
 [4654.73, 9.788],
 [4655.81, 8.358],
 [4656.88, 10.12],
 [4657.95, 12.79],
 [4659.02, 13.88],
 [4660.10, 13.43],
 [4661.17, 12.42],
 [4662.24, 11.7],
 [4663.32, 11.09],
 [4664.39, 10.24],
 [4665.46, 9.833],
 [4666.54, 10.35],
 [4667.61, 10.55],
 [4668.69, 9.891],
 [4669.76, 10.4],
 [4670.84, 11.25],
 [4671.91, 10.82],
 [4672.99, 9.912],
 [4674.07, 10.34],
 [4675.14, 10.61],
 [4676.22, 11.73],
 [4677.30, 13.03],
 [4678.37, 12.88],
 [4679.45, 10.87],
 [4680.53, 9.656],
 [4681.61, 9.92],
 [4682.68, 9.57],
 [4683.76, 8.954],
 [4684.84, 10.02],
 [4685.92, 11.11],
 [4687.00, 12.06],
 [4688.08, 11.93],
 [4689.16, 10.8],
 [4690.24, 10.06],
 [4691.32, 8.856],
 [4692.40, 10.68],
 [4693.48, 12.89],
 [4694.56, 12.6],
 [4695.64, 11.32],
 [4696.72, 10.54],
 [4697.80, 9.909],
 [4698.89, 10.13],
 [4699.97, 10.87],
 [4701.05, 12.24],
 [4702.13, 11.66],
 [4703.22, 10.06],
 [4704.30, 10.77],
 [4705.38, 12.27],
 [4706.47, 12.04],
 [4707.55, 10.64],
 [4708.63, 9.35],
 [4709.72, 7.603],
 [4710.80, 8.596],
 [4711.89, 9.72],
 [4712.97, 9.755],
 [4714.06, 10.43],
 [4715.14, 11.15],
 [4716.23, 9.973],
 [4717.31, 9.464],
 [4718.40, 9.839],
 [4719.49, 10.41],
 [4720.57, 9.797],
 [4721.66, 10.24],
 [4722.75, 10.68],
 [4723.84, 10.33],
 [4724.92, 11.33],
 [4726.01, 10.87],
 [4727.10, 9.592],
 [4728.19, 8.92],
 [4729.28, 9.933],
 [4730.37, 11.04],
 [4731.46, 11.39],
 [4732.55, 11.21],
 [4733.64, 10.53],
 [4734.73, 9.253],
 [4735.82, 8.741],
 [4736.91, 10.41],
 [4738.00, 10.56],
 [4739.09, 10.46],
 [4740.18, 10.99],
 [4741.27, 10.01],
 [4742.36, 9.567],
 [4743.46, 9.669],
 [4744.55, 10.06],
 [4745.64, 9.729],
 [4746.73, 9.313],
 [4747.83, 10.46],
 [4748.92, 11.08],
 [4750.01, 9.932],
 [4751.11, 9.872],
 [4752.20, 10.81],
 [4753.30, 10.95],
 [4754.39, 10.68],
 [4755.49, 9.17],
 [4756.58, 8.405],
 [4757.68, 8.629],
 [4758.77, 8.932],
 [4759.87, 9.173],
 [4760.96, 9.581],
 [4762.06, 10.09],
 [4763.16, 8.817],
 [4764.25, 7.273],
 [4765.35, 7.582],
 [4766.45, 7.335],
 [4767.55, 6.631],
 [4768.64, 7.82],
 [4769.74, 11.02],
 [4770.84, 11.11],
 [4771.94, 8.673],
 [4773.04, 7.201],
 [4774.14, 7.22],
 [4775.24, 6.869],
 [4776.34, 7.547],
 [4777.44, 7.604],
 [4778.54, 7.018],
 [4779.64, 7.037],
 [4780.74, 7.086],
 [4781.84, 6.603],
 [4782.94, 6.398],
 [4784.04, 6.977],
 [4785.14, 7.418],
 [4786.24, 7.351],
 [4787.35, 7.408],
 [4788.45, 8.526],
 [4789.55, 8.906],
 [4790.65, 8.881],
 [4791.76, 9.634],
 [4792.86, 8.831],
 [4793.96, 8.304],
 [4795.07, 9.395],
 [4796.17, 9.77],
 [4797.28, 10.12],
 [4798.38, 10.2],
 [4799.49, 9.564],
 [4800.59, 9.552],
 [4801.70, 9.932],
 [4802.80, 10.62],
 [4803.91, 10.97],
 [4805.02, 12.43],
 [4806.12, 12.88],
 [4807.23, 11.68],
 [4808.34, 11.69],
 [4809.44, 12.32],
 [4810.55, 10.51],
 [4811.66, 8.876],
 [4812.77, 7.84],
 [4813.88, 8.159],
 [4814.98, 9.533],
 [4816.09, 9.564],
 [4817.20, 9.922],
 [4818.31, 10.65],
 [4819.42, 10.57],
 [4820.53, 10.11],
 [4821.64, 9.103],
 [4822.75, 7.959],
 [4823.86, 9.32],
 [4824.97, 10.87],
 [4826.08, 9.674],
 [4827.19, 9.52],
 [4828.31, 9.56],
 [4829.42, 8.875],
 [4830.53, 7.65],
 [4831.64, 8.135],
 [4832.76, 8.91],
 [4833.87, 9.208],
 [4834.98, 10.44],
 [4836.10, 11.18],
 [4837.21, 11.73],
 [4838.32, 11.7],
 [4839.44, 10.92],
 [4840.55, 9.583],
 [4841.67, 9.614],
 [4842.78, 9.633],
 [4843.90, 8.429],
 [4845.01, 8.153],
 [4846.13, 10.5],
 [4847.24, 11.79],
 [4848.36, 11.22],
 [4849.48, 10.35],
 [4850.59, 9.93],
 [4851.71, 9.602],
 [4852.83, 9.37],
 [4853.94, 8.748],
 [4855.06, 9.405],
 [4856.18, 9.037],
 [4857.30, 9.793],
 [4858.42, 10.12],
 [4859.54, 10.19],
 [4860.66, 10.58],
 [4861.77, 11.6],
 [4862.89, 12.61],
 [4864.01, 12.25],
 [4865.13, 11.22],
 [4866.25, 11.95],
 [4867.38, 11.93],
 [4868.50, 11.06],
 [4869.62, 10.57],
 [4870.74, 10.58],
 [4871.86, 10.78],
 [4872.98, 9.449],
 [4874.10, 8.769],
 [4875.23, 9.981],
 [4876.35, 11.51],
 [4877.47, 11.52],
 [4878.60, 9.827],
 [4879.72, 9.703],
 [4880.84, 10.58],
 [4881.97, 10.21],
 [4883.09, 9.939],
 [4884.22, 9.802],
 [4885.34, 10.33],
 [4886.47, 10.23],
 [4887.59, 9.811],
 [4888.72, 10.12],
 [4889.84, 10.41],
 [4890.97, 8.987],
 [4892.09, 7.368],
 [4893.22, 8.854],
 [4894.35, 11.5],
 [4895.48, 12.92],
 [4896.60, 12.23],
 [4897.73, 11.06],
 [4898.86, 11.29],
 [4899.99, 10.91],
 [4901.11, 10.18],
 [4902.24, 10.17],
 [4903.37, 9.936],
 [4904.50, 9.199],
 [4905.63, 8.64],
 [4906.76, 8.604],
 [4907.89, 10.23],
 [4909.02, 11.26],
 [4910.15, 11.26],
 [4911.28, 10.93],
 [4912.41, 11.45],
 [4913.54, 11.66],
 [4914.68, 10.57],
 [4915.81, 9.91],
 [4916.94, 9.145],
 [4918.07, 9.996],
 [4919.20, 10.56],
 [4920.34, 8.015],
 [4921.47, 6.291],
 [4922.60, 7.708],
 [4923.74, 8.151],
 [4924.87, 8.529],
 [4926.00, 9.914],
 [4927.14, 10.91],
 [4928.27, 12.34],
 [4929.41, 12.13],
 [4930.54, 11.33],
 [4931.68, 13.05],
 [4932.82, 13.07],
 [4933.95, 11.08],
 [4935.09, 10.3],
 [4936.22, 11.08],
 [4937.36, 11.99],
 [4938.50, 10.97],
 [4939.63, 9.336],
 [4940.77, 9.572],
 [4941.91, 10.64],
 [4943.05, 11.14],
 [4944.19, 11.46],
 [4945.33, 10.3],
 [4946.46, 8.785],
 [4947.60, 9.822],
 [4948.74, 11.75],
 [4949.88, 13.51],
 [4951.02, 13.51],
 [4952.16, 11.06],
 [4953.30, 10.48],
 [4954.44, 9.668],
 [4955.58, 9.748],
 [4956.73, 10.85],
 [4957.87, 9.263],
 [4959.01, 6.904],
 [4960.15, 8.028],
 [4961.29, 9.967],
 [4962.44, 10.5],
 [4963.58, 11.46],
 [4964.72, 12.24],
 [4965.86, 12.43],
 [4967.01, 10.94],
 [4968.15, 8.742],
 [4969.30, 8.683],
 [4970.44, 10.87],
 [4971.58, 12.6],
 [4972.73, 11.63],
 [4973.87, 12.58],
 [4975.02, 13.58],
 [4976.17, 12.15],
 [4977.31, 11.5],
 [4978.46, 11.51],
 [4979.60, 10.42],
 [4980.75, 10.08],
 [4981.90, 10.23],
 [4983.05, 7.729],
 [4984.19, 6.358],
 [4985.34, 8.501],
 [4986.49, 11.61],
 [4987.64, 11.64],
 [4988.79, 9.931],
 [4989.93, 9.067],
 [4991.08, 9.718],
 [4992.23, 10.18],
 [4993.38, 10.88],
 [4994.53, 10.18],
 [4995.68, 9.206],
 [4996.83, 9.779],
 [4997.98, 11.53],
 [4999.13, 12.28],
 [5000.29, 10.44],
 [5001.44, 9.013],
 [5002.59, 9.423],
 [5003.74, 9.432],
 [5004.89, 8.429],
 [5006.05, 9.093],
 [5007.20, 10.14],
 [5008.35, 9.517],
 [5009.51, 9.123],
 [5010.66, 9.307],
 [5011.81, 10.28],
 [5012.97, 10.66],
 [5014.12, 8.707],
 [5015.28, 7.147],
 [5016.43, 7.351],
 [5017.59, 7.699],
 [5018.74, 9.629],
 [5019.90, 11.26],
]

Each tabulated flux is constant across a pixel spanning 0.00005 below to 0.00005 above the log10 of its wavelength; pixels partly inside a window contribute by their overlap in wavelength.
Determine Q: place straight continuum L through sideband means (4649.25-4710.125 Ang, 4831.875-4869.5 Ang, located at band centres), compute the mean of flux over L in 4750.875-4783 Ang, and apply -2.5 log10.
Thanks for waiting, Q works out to 0.24 mag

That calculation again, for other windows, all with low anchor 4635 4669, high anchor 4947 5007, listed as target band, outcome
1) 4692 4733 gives -0.024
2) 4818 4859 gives 0.064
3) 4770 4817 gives 0.147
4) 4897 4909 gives 0.028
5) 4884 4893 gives 0.083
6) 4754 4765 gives 0.146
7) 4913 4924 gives 0.129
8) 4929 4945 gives -0.082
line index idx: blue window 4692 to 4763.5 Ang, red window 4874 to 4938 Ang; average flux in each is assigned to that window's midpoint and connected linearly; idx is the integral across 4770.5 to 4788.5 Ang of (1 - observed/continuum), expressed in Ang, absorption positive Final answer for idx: 4.9 Ang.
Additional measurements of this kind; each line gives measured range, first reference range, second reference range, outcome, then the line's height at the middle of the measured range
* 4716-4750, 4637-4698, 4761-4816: -1.86 Ang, 9.66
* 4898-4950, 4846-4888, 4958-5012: -0.33 Ang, 10.3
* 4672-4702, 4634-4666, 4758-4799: -3.62 Ang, 9.71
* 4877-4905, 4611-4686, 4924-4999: 0.91 Ang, 10.6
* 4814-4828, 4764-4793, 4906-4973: -1.88 Ang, 8.54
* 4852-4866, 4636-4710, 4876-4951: 0.03 Ang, 10.5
